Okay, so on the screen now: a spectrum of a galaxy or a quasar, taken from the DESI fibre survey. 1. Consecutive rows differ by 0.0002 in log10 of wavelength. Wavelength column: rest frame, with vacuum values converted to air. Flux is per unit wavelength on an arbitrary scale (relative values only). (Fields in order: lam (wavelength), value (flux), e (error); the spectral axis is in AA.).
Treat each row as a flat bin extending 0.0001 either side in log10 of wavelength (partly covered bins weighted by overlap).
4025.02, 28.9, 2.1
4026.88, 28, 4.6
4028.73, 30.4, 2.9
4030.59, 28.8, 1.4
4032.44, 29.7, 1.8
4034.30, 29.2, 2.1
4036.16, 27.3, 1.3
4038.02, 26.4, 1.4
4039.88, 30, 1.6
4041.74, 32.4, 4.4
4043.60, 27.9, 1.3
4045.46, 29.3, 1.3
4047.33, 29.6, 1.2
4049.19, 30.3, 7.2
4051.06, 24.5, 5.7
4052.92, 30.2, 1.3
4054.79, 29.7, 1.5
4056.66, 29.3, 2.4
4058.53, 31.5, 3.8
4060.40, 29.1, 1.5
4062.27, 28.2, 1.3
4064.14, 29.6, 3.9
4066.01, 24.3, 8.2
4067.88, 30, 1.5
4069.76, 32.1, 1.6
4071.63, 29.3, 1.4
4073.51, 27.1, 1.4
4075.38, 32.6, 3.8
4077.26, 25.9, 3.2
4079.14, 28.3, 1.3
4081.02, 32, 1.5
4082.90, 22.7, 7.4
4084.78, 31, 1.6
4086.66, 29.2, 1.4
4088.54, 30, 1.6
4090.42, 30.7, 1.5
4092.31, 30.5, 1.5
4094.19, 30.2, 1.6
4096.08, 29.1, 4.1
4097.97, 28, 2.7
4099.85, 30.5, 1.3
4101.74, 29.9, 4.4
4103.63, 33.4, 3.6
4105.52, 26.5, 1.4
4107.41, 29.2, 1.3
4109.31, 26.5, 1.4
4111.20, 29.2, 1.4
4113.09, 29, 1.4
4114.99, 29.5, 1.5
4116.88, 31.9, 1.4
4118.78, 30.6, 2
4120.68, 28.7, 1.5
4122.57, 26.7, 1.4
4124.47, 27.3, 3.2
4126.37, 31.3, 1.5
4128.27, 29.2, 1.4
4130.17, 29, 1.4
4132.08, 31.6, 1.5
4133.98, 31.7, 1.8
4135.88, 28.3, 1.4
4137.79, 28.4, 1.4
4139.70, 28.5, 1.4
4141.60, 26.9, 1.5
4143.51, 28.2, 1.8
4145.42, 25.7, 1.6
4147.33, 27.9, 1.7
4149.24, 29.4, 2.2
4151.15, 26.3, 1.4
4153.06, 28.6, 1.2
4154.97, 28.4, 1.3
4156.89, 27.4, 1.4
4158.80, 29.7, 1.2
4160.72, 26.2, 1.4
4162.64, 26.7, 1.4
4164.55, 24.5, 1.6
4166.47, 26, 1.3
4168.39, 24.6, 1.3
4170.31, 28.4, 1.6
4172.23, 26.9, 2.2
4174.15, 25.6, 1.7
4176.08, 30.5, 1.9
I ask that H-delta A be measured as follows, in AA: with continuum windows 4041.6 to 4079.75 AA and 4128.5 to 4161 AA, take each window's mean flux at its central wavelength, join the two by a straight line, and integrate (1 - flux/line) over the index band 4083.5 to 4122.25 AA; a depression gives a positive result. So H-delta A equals -1.1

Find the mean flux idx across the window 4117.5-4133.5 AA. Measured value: 29.4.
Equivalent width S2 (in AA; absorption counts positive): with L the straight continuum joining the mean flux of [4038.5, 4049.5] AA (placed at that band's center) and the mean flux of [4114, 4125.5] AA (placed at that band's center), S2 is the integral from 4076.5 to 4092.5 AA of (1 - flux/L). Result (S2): 0.3 AA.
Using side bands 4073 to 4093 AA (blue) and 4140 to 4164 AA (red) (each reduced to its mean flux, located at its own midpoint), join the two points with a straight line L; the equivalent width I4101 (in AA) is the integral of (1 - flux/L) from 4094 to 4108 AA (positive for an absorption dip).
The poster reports -0.4 AA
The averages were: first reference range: 29.1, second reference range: 27.6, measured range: 29.6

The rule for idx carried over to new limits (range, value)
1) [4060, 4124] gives 29.2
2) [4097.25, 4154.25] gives 28.9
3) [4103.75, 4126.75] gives 29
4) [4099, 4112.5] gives 29.3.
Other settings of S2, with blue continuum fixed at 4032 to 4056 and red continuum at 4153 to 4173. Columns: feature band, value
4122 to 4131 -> -0.4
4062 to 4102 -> -1.2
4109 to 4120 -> -0.7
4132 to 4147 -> -0.6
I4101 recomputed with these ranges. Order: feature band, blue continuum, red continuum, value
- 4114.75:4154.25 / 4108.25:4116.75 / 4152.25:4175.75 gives -1.1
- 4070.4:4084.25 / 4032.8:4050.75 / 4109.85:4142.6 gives 0.3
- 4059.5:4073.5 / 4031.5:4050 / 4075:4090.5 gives 0.1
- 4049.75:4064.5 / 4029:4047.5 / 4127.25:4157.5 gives 0.0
